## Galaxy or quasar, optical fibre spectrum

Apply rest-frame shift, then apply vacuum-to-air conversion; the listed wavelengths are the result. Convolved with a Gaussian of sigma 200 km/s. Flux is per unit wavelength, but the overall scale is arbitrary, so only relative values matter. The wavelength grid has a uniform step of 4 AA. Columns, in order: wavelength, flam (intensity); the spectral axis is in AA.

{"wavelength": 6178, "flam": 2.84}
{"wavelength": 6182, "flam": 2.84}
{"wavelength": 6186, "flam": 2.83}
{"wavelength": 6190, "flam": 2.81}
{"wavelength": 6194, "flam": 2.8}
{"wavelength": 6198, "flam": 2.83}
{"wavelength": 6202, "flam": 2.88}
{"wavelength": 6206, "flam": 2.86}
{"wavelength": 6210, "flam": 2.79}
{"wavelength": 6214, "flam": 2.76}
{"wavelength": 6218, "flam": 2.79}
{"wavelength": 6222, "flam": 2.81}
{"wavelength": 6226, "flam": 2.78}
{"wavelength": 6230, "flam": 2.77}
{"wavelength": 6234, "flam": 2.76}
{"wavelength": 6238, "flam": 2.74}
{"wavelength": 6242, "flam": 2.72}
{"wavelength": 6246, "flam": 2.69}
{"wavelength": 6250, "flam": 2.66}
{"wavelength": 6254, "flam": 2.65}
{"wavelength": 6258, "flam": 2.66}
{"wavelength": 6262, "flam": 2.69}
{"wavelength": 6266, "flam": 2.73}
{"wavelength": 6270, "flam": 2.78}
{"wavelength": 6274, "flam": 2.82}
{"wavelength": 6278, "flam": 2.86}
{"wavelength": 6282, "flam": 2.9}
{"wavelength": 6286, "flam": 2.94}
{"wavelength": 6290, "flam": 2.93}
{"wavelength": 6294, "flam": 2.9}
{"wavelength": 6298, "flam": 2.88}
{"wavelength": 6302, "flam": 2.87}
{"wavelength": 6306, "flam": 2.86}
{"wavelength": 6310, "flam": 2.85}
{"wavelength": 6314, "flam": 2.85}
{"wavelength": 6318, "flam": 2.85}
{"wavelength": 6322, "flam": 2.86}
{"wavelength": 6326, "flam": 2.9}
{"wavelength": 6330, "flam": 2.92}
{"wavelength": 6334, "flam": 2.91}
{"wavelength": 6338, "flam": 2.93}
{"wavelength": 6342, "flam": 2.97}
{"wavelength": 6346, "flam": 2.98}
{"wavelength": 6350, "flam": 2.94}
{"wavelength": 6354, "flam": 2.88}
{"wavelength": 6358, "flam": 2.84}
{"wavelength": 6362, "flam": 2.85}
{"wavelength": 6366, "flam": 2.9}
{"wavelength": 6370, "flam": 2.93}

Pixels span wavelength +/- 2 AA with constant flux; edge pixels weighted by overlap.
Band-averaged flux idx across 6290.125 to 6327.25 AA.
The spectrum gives 2.87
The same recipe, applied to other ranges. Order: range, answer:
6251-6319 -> 2.82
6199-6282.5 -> 2.77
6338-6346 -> 2.96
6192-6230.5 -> 2.81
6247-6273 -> 2.7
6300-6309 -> 2.86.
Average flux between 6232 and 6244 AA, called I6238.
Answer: 2.74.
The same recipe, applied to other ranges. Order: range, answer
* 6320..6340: 2.9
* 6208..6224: 2.79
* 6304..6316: 2.85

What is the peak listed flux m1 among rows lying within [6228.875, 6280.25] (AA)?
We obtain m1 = 2.86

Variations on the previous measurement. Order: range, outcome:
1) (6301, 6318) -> 2.87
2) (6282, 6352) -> 2.98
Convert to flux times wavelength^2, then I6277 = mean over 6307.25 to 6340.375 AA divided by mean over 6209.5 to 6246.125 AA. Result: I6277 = 1.08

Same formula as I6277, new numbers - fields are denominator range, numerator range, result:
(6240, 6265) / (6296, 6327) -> 1.09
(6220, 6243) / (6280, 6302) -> 1.07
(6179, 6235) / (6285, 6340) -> 1.06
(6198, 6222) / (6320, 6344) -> 1.08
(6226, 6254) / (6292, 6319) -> 1.08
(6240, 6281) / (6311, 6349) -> 1.09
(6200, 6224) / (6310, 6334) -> 1.06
